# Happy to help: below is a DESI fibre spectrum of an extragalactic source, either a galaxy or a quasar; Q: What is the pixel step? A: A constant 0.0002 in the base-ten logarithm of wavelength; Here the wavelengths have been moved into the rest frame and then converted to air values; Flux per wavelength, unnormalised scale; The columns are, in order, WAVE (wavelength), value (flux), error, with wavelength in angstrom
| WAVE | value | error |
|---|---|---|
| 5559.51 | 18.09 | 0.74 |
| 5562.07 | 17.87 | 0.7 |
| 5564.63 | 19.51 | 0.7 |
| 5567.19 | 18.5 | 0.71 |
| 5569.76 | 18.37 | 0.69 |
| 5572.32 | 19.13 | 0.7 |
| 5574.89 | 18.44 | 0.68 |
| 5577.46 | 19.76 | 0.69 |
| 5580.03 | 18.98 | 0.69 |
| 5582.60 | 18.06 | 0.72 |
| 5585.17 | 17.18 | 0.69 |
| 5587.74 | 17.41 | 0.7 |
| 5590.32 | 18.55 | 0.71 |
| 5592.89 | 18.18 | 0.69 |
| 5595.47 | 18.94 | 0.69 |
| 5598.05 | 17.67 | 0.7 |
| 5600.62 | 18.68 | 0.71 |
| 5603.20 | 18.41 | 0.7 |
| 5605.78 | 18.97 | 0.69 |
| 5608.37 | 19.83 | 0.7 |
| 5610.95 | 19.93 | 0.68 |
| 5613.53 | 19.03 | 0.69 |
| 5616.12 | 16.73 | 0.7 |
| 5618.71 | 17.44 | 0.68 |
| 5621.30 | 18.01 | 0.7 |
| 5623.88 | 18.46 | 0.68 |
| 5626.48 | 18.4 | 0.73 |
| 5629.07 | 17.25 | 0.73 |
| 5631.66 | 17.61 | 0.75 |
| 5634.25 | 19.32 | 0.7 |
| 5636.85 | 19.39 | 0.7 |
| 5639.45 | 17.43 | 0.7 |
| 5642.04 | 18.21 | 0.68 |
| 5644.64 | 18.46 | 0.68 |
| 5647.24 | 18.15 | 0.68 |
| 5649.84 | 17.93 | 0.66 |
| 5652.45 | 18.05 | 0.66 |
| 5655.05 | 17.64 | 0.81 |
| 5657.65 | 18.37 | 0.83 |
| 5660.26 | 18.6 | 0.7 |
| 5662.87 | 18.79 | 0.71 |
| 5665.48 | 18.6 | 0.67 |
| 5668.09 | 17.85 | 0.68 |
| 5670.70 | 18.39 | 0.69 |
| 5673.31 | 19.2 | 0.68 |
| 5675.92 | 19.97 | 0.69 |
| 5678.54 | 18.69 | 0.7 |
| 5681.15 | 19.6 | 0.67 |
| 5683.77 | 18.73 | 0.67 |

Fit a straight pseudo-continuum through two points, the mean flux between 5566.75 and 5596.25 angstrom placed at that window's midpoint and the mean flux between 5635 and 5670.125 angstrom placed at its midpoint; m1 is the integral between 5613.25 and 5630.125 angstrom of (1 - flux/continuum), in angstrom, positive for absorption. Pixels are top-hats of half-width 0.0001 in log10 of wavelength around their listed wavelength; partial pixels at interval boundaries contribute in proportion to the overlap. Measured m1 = 0.5 angstrom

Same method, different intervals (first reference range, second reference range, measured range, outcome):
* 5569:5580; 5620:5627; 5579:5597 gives 0.6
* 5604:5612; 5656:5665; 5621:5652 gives 1.2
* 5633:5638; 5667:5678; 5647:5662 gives 0.7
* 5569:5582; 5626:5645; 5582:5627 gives 0.6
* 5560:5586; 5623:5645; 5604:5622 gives -0.2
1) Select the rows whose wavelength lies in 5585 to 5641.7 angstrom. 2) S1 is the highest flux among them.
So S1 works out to 19.93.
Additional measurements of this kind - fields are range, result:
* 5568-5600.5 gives 19.76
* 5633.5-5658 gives 19.39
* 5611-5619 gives 19.03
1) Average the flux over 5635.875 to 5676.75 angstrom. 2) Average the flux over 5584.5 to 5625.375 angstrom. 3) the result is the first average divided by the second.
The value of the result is 1.0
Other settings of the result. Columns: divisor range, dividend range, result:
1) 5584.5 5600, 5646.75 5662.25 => 1.01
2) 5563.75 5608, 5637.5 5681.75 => 1.00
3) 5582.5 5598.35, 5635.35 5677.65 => 1.02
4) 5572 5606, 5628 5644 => 0.99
